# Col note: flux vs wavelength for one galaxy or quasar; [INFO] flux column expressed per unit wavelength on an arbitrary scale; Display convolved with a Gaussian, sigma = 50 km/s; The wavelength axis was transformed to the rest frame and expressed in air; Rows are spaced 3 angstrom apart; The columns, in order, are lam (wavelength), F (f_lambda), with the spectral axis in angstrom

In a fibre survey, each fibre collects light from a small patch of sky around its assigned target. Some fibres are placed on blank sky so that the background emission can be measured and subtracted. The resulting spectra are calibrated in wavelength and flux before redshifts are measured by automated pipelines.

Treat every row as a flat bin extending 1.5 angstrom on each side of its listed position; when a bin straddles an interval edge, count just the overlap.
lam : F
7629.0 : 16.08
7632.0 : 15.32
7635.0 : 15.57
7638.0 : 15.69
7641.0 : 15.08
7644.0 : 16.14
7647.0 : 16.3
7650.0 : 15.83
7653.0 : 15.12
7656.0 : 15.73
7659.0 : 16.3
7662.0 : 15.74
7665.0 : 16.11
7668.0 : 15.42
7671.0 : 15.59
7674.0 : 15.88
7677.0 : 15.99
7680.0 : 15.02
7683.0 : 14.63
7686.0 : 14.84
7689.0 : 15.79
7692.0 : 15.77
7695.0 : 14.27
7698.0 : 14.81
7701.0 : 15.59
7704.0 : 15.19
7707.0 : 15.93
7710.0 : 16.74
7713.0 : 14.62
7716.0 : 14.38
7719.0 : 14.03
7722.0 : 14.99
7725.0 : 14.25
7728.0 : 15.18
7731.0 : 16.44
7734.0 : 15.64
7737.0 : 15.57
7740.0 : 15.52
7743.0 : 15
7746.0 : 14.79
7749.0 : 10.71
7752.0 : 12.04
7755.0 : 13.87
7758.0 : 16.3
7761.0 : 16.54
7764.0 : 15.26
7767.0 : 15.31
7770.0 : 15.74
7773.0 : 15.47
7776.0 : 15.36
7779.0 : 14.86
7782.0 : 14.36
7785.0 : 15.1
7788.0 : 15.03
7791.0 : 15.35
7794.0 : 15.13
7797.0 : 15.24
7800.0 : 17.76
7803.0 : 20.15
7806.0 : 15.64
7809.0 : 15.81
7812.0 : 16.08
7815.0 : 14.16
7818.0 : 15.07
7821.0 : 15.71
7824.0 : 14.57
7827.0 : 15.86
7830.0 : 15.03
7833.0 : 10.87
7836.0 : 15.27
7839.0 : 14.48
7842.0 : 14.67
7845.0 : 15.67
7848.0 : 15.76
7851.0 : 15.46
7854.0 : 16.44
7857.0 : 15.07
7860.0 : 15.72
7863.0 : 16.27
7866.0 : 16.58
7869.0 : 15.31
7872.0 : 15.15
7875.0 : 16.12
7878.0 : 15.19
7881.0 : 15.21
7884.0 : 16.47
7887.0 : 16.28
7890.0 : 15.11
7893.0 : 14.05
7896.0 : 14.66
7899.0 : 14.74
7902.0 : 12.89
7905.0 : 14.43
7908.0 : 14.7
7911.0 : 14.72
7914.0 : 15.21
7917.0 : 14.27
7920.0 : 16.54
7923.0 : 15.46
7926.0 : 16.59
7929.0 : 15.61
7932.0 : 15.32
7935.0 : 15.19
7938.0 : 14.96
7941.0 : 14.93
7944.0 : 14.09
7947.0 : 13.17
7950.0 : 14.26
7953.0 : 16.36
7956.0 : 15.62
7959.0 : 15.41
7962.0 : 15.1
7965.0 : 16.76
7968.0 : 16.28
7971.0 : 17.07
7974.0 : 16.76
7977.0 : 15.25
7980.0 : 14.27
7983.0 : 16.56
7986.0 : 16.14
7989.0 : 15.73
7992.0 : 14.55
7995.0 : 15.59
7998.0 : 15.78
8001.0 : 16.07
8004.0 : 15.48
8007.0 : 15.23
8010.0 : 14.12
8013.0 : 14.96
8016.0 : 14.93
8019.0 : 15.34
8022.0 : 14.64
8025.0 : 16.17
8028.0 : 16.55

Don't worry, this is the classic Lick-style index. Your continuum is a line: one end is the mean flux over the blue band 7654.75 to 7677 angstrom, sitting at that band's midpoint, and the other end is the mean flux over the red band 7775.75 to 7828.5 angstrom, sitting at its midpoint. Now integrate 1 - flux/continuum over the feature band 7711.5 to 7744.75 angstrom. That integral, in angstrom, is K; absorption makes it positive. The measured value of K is 1.5 angstrom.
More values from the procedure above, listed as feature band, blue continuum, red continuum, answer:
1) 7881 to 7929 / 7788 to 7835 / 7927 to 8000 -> 1.2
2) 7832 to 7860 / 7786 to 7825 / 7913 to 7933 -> 1.4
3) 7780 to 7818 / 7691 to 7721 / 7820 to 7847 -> -2.5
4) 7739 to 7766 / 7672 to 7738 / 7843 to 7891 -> 1.7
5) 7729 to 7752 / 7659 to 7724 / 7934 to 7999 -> 1.1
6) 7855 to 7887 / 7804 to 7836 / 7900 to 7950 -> -1.8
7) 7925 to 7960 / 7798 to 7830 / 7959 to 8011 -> 1.5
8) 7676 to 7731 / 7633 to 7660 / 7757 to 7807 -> 2.2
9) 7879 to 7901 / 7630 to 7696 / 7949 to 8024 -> 0.5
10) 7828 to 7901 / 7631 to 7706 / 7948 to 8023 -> 1.4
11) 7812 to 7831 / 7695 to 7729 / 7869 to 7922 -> -0.1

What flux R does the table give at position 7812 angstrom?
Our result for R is 16.08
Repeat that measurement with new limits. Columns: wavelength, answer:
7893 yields 14.05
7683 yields 14.63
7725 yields 14.25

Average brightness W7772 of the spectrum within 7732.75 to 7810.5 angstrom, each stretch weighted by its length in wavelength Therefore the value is 15.3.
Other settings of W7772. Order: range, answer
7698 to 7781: 15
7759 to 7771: 15.7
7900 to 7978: 15.3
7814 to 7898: 15.2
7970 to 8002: 15.8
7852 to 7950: 15.2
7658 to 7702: 15.4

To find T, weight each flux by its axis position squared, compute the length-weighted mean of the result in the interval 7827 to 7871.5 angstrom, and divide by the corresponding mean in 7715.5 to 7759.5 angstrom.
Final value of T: 1.1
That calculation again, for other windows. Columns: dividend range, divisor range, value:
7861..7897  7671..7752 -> 1.08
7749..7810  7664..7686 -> 1.02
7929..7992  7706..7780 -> 1.09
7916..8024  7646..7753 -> 1.09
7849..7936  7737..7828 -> 1.03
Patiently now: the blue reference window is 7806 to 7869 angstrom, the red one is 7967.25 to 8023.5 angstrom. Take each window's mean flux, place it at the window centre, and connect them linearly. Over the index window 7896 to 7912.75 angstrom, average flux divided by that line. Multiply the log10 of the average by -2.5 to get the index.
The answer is 0.07 mag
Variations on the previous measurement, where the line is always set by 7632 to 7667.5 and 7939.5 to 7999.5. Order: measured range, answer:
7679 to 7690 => 0.05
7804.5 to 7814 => -0.01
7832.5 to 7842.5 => 0.11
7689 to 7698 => 0.04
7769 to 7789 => 0.04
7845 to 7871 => -0.02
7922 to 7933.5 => -0.02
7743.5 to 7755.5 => 0.21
